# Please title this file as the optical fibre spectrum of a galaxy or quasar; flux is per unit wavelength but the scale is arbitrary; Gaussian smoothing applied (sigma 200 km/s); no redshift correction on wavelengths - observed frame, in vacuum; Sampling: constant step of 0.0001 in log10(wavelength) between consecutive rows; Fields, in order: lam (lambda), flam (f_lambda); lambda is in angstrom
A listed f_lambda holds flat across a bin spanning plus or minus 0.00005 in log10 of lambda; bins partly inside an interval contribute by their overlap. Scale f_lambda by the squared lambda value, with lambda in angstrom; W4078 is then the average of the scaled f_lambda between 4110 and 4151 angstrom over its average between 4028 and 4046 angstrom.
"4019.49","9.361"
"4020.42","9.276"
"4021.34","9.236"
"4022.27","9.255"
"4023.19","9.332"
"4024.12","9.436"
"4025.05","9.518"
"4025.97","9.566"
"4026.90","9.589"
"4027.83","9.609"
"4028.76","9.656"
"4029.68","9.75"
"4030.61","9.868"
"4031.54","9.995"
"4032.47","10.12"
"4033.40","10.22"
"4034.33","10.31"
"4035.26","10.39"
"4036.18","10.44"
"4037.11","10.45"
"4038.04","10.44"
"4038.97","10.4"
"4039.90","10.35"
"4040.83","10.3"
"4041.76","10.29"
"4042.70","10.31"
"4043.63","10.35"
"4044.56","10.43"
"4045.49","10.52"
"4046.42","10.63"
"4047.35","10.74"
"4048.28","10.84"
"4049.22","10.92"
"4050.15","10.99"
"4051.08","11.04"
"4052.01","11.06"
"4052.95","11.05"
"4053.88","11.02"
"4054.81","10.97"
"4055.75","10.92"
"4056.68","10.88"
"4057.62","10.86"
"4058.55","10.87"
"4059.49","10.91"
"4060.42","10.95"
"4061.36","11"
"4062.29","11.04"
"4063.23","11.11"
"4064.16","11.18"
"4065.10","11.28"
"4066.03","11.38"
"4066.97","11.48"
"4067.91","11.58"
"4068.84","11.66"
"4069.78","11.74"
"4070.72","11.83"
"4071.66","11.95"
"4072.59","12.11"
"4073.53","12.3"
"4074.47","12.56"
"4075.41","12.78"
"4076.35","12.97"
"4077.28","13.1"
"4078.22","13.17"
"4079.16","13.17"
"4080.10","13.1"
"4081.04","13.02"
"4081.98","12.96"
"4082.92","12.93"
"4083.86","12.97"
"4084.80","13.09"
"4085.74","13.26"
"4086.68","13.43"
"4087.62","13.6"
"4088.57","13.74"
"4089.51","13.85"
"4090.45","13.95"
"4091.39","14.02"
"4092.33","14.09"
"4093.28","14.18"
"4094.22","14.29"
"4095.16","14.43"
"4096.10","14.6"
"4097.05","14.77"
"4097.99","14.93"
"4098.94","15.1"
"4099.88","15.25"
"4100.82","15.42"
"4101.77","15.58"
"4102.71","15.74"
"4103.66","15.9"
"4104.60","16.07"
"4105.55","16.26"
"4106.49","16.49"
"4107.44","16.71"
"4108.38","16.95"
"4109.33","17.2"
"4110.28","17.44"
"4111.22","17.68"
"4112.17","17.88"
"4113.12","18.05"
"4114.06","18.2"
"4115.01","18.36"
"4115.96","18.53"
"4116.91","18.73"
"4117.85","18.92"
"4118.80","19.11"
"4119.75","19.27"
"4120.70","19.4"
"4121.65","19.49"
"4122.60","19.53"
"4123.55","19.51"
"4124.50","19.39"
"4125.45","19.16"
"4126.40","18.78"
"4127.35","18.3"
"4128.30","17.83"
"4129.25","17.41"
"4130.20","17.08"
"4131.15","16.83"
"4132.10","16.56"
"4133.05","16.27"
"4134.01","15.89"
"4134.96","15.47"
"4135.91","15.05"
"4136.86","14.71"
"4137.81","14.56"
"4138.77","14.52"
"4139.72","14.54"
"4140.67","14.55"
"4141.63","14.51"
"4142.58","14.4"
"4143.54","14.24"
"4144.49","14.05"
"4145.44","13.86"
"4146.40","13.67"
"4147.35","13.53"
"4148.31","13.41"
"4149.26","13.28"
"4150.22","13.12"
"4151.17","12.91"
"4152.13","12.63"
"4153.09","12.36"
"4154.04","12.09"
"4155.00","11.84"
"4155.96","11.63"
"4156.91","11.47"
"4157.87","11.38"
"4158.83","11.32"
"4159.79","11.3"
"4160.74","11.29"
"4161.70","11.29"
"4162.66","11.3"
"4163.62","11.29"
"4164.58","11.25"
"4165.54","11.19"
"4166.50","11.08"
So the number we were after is 1.70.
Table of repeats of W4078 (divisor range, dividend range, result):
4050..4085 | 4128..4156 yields 1.27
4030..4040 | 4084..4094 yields 1.37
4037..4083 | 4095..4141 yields 1.53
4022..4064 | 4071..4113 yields 1.42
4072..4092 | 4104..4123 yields 1.39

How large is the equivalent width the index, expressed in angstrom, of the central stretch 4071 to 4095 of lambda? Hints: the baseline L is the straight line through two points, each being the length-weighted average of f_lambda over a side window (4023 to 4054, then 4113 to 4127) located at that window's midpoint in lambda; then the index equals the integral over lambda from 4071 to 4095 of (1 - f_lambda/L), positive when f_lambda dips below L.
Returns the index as 2.9 angstrom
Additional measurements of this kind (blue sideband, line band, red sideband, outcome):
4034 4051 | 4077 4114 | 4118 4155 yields -3.7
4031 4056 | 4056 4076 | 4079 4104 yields 1.2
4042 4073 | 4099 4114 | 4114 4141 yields -1.0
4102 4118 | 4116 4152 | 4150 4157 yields -4.1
